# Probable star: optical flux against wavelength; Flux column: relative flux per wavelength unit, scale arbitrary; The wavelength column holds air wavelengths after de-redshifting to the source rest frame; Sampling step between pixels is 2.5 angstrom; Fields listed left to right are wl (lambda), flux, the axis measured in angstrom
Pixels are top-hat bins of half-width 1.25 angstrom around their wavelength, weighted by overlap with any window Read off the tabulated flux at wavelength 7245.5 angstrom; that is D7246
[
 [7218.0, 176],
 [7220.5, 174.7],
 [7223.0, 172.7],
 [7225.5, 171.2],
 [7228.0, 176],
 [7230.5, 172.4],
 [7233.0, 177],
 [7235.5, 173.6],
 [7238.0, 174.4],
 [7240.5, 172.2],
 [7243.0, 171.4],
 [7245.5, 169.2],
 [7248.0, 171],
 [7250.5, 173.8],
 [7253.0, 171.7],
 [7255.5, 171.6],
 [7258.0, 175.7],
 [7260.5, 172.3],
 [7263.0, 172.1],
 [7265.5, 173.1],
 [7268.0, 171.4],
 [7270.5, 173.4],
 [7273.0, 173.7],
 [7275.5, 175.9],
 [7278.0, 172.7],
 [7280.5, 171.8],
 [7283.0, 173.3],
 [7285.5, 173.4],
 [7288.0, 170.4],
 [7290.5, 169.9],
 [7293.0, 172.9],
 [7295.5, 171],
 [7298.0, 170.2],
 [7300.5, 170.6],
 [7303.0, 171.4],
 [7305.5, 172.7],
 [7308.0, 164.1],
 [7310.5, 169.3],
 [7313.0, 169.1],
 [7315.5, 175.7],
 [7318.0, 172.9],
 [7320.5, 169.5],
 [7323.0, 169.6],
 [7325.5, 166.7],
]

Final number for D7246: 169.2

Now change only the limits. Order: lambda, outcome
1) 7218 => 176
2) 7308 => 164.1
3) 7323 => 169.6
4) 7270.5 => 173.4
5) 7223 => 172.7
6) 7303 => 171.4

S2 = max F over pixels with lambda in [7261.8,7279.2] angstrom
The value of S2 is 175.9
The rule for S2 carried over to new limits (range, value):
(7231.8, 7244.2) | 177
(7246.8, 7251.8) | 173.8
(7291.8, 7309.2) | 172.9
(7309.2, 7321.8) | 175.7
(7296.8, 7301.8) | 170.6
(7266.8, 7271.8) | 173.4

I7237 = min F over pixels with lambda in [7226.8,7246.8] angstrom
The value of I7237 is 169.2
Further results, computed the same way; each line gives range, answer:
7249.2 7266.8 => 171.6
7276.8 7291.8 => 169.9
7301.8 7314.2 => 164.1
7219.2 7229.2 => 171.2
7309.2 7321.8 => 169.1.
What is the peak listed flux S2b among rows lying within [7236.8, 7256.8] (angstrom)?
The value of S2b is 174.4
